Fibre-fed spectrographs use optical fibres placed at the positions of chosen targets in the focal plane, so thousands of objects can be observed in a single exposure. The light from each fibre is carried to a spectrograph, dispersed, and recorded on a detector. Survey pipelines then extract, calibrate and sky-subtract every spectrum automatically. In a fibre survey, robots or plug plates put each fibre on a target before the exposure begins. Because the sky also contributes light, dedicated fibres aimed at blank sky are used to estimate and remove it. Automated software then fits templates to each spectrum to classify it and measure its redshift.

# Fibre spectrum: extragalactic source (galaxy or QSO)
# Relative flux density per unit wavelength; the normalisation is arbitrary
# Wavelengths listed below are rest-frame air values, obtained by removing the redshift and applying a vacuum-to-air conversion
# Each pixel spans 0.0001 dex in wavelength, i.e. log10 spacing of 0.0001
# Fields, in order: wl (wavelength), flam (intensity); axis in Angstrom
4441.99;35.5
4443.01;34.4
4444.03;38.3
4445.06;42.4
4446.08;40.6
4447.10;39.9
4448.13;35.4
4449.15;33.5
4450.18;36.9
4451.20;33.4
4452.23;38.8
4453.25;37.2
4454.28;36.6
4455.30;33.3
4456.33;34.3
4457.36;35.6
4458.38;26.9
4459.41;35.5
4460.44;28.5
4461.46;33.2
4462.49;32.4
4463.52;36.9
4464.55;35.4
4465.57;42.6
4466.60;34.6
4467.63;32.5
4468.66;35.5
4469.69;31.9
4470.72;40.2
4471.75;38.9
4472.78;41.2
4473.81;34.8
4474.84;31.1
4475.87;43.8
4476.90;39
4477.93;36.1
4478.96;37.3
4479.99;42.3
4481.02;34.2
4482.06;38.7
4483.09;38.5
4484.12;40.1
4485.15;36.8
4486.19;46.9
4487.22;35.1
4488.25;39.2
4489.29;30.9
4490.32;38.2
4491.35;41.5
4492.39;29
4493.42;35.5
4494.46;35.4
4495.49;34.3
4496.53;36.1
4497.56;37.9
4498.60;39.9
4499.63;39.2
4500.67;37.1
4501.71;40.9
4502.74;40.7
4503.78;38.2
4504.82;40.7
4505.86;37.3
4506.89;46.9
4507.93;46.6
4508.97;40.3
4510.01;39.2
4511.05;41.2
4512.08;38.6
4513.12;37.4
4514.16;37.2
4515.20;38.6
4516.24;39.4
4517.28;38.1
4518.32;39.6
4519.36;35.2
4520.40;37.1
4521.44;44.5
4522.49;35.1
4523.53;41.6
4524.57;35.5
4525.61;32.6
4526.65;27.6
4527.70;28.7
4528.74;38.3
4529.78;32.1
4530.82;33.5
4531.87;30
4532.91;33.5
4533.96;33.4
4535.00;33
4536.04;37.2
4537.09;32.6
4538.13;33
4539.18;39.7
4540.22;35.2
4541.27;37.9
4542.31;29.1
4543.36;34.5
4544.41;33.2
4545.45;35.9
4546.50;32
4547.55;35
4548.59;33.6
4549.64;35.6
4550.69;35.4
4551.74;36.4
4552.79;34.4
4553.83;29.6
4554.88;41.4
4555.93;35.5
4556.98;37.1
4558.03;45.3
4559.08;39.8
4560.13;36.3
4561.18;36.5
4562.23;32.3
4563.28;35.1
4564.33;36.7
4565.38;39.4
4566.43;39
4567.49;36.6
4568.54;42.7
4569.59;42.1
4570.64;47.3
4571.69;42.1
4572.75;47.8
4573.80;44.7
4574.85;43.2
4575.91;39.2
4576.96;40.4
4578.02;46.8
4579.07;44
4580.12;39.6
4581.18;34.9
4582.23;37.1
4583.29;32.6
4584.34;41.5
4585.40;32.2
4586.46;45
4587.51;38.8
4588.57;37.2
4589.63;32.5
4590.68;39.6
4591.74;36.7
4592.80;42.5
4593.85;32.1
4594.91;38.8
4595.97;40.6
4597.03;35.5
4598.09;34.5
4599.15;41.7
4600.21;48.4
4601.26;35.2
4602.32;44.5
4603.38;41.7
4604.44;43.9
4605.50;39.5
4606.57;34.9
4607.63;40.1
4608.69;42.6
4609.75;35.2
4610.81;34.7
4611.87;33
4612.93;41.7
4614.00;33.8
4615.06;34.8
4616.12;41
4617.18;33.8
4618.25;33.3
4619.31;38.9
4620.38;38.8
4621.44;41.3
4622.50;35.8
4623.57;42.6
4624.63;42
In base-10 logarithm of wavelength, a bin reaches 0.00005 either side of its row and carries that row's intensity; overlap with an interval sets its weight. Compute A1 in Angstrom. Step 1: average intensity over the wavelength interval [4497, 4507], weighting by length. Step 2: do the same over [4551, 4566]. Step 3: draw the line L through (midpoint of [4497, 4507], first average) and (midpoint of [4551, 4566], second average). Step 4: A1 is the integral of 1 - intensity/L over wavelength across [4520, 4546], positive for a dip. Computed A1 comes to 2.4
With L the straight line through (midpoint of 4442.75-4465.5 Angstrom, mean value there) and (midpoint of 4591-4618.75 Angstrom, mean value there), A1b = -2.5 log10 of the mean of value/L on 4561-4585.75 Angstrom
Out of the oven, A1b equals -0.06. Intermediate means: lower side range 35.6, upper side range 38.3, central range 39.8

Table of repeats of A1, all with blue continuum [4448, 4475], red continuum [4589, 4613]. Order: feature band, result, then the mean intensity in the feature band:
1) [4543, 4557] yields 0.92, 34.9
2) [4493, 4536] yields -0.97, 37.3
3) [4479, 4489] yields -0.88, 38.8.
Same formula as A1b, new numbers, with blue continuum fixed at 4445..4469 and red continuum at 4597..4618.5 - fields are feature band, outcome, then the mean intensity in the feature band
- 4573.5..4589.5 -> -0.05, 39.5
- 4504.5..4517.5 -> -0.11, 40.2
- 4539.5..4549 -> 0.09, 34.2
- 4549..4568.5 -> 0.01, 36.9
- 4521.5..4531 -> 0.07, 34.4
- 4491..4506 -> -0.04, 37.5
